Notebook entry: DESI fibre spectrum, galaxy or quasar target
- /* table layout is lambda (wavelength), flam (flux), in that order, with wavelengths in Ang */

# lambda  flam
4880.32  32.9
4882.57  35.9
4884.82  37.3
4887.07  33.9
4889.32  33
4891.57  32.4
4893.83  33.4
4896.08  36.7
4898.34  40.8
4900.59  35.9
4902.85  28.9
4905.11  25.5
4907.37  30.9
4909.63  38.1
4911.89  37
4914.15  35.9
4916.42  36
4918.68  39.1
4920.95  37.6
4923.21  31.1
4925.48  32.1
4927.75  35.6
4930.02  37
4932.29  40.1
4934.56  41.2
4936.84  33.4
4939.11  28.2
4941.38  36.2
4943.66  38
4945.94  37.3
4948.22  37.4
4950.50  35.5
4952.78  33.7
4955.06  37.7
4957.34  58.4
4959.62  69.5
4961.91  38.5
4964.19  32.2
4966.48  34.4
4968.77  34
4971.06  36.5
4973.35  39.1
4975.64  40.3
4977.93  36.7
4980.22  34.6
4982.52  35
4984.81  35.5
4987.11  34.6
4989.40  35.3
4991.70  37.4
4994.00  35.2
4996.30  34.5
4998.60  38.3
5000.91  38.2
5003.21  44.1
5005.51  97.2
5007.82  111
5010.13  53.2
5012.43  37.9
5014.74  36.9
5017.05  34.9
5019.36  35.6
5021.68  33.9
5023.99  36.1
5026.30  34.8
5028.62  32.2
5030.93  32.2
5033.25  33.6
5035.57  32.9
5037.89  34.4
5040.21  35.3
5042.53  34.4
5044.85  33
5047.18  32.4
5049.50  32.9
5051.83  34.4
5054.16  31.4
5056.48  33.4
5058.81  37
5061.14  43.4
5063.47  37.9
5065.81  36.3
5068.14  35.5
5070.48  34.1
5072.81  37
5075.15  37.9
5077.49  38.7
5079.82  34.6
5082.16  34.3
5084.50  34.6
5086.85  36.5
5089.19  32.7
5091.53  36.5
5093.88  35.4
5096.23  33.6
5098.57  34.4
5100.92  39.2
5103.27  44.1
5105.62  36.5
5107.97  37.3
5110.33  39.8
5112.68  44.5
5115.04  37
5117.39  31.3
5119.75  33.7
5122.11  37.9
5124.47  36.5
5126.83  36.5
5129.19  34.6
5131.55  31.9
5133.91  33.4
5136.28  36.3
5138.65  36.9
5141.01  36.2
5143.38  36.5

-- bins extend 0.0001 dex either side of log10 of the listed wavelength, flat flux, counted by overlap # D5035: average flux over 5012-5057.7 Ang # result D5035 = 34.1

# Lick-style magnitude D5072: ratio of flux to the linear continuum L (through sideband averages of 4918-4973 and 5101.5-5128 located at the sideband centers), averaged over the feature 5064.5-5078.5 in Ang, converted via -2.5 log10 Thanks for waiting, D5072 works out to 0.038 mag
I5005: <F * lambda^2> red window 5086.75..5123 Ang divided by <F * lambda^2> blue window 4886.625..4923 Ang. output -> 1.15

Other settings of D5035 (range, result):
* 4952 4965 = 45.7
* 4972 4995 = 36.4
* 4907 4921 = 36.6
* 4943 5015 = 43.2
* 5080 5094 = 34.9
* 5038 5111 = 35.9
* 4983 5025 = 44.9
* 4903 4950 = 35.3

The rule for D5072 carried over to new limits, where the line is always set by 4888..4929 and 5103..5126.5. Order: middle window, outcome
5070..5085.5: 0.03 mag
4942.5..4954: -0.04 mag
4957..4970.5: -0.22 mag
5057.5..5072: -0.01 mag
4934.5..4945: 0.00 mag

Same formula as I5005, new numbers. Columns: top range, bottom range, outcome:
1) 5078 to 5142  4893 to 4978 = 1.04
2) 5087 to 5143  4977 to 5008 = 0.86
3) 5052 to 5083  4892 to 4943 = 1.10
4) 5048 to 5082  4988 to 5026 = 0.80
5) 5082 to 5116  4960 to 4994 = 1.06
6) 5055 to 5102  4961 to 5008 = 0.90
